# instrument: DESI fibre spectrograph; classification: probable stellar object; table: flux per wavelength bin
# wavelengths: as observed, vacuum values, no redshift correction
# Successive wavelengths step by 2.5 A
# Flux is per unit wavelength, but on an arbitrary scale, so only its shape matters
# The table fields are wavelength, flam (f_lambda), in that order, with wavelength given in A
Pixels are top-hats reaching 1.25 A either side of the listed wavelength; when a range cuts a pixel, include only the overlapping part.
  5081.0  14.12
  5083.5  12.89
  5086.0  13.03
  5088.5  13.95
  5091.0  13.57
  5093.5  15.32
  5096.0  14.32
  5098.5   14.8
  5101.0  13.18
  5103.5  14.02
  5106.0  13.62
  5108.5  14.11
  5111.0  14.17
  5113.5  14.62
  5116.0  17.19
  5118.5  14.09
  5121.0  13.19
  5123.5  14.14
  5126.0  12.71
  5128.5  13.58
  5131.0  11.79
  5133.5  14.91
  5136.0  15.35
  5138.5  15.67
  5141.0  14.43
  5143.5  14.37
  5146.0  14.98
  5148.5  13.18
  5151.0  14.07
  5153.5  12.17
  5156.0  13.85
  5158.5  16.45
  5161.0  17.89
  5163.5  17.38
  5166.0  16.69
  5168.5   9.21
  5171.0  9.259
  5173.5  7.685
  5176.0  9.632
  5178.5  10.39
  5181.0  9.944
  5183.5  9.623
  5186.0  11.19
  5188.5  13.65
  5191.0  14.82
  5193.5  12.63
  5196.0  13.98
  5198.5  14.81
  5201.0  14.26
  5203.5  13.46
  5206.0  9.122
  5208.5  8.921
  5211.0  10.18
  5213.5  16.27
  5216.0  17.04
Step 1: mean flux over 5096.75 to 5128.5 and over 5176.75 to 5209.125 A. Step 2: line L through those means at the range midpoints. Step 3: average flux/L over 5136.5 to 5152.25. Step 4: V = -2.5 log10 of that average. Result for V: -0.09 mag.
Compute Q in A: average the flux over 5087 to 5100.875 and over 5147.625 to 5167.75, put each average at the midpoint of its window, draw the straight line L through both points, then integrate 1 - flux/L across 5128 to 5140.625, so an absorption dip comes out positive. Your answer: 0.4 A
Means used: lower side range 14.3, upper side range 15.1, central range 14.3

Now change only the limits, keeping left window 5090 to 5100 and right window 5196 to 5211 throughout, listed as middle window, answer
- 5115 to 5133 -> 0.07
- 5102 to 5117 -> -0.41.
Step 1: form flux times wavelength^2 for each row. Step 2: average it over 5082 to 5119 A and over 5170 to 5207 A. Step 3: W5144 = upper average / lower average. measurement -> 0.85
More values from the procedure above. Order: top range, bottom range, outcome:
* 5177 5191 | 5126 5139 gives 0.82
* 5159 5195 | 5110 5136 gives 0.89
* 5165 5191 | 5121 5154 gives 0.79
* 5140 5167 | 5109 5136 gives 1.08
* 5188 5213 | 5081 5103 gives 0.95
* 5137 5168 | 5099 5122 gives 1.07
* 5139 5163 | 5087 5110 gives 1.07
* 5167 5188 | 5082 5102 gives 0.73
